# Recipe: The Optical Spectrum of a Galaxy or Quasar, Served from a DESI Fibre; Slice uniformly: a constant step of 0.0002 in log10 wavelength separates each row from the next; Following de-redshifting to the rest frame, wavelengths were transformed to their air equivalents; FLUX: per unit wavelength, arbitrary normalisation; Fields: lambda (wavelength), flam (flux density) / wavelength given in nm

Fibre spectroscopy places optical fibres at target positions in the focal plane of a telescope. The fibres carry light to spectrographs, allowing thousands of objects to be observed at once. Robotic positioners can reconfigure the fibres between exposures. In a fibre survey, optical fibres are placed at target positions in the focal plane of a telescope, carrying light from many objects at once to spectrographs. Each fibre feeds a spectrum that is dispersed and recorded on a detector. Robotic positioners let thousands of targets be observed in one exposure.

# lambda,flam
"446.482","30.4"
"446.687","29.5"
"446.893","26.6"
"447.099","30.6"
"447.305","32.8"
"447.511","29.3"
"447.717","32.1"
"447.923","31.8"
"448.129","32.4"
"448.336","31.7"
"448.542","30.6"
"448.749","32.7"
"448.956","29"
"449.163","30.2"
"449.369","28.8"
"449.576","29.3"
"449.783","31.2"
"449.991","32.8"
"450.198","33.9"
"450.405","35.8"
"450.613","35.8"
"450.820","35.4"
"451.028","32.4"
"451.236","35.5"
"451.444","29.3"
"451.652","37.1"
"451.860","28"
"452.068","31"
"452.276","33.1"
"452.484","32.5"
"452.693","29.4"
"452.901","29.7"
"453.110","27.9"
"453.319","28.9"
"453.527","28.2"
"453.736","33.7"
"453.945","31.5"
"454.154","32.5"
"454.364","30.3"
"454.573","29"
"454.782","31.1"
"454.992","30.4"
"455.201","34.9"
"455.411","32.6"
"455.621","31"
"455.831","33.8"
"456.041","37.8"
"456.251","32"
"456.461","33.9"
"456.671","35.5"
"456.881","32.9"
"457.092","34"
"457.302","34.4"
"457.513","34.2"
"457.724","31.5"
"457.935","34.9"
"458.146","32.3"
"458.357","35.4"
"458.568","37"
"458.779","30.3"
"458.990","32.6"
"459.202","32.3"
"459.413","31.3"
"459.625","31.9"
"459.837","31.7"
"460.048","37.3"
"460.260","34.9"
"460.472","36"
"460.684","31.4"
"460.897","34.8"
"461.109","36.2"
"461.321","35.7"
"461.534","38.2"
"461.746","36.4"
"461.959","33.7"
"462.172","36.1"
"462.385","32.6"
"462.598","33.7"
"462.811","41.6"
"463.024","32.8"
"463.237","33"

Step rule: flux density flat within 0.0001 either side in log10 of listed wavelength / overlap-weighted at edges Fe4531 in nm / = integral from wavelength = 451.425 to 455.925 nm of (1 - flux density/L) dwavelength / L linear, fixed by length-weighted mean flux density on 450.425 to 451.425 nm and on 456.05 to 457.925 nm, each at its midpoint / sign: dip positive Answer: 0.39 nm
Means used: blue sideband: 34.4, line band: 31.2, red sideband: 33.8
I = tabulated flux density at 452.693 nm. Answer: 29.4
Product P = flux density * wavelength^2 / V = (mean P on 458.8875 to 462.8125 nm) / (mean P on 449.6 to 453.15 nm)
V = 1.1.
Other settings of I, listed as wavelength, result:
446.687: 29.5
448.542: 30.6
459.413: 31.3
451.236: 35.5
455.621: 31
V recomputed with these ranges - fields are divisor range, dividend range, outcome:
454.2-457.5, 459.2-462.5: 1.07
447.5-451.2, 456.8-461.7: 1.11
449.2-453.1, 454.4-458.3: 1.05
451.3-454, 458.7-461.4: 1.12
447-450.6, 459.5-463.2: 1.17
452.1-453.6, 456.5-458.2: 1.15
